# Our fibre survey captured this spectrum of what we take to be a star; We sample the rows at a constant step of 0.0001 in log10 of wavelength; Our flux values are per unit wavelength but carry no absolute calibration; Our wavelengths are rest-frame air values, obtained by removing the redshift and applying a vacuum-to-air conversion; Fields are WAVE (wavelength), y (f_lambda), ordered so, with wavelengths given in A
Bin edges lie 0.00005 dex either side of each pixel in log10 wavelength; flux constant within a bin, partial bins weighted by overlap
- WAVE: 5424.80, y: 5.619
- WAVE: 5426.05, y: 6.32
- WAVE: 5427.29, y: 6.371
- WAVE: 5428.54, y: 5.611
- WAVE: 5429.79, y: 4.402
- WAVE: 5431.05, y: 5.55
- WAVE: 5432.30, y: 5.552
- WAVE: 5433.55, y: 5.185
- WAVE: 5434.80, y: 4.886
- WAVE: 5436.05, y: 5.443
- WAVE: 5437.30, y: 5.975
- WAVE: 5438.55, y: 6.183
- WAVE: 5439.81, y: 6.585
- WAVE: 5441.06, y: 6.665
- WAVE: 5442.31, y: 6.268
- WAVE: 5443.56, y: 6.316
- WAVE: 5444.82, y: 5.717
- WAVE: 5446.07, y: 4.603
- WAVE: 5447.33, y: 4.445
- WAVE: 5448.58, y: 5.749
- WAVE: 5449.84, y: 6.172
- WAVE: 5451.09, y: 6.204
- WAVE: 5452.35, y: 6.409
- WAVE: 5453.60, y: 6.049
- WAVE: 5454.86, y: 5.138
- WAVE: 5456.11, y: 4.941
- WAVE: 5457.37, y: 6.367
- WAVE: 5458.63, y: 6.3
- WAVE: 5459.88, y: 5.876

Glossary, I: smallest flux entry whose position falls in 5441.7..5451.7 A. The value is 4.445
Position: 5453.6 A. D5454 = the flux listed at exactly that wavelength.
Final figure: 6.049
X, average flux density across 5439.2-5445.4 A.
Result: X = 6.32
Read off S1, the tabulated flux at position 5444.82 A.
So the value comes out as 5.717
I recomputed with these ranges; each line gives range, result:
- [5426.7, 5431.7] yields 4.402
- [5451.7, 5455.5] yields 5.138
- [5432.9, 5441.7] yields 4.886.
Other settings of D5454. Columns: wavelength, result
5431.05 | 5.55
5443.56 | 6.316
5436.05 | 5.443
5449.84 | 6.172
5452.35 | 6.409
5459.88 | 5.876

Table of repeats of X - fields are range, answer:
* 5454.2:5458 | 5.48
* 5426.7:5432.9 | 5.48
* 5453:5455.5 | 5.59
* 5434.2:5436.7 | 5.18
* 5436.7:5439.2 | 6.07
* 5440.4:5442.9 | 6.49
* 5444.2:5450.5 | 5.34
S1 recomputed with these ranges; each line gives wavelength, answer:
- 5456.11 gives 4.941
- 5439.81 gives 6.585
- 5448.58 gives 5.749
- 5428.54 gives 5.611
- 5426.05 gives 6.32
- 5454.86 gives 5.138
